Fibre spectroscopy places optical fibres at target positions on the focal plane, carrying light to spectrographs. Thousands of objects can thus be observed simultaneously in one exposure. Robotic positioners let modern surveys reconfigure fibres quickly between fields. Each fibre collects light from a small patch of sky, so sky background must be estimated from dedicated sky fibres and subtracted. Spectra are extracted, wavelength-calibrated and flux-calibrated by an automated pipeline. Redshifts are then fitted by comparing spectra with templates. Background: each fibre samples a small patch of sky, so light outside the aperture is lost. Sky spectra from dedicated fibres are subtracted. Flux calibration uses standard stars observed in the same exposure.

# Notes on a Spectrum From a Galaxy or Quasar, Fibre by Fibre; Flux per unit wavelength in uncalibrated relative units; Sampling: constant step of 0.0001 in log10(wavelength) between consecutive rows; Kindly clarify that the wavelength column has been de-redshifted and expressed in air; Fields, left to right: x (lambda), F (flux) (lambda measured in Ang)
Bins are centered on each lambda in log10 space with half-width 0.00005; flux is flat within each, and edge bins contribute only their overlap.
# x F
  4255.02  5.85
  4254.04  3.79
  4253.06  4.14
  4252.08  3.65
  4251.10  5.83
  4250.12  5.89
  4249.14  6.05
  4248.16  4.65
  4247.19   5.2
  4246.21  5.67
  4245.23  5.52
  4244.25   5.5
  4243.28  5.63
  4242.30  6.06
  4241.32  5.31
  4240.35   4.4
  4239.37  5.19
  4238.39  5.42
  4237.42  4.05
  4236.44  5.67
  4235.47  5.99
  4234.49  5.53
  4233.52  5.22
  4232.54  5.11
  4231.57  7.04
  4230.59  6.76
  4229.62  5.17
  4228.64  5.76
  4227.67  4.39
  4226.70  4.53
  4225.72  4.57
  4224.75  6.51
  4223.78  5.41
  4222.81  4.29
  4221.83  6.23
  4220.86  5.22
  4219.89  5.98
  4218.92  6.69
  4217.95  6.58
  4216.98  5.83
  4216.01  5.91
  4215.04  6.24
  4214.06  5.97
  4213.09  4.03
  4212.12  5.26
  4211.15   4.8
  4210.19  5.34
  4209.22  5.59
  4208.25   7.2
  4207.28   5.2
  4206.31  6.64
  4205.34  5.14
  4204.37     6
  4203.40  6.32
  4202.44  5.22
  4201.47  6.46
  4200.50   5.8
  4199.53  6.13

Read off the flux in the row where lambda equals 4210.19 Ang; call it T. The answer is 5.34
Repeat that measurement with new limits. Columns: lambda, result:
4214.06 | 5.97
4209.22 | 5.59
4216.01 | 5.91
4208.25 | 7.2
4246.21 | 5.67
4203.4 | 6.32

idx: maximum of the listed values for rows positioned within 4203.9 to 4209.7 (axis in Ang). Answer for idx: 7.2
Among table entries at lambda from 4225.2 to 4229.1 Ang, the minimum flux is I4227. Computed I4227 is 4.39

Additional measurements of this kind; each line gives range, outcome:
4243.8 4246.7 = 5.5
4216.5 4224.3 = 4.29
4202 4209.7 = 5.14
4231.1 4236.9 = 5.11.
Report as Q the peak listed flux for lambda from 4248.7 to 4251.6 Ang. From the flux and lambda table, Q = 6.05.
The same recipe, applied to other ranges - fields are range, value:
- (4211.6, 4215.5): 6.24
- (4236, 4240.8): 5.67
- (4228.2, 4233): 7.04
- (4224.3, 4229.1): 6.51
